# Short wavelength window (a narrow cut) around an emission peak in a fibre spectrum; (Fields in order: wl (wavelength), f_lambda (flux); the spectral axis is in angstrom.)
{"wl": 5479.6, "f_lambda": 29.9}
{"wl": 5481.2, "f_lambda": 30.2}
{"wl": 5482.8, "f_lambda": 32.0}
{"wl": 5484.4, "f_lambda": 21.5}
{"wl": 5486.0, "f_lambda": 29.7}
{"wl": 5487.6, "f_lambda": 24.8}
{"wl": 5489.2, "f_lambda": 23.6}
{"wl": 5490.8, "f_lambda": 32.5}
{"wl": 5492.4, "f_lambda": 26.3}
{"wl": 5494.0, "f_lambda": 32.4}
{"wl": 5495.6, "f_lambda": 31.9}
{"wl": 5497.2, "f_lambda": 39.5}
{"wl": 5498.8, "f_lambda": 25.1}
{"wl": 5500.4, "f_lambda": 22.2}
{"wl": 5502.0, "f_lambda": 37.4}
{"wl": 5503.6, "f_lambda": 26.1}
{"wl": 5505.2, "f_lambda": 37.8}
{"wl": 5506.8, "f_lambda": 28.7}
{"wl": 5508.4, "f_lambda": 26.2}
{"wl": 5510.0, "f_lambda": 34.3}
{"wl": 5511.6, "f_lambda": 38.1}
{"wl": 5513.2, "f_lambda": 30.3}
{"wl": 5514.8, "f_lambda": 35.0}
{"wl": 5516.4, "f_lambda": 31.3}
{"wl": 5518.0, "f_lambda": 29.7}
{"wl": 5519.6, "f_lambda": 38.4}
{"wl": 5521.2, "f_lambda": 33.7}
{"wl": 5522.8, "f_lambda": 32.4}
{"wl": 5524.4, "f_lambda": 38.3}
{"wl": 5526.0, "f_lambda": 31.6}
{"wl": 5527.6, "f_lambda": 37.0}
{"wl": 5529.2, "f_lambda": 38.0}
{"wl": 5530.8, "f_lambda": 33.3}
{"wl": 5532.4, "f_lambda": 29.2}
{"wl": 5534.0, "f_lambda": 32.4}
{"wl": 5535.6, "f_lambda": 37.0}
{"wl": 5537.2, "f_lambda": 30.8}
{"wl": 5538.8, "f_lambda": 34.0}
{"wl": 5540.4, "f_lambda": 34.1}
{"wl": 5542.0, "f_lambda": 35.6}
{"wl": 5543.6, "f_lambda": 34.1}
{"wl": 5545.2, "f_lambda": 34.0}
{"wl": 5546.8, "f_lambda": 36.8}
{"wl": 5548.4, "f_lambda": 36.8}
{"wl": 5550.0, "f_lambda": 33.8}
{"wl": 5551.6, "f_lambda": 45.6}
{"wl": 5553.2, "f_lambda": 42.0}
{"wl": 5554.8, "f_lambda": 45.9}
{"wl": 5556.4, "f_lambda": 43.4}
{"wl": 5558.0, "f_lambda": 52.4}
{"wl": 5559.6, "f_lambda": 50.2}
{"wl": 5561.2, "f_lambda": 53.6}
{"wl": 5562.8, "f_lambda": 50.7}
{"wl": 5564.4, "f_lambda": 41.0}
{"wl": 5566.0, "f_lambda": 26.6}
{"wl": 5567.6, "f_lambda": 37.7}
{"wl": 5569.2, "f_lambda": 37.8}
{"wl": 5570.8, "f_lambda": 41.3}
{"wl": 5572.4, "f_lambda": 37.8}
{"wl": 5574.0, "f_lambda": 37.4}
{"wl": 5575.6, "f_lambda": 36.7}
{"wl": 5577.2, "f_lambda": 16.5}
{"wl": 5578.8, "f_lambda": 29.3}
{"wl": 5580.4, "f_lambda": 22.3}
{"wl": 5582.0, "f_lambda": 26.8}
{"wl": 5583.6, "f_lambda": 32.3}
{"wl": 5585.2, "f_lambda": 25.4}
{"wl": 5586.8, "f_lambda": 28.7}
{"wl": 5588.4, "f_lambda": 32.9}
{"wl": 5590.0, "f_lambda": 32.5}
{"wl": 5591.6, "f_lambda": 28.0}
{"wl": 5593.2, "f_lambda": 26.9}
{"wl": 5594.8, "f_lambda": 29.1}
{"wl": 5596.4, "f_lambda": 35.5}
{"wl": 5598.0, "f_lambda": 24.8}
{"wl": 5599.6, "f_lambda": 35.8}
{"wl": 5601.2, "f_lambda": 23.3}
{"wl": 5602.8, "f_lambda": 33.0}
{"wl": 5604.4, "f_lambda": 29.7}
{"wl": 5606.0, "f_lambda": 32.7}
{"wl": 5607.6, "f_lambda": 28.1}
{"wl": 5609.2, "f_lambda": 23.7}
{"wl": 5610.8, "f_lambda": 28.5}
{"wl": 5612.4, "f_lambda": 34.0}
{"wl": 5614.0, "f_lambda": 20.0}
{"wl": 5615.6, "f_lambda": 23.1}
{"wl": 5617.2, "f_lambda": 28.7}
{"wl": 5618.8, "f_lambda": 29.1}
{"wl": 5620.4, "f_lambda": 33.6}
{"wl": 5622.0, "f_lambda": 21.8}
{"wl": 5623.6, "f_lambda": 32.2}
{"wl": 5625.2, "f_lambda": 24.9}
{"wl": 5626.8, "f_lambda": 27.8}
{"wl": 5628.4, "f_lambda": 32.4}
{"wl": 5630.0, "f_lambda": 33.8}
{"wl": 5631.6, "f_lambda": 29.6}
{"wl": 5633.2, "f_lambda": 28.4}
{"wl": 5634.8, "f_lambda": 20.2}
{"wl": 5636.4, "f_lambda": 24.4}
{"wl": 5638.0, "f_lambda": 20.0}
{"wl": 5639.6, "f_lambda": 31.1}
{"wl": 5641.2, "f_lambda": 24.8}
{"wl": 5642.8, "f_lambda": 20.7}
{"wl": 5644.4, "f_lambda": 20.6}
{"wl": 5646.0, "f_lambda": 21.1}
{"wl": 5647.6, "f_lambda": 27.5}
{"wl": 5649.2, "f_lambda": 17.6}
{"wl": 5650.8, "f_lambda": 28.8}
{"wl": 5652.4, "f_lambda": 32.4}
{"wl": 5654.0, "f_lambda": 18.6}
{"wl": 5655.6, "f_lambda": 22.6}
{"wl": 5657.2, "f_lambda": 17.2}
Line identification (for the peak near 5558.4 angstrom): C III]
